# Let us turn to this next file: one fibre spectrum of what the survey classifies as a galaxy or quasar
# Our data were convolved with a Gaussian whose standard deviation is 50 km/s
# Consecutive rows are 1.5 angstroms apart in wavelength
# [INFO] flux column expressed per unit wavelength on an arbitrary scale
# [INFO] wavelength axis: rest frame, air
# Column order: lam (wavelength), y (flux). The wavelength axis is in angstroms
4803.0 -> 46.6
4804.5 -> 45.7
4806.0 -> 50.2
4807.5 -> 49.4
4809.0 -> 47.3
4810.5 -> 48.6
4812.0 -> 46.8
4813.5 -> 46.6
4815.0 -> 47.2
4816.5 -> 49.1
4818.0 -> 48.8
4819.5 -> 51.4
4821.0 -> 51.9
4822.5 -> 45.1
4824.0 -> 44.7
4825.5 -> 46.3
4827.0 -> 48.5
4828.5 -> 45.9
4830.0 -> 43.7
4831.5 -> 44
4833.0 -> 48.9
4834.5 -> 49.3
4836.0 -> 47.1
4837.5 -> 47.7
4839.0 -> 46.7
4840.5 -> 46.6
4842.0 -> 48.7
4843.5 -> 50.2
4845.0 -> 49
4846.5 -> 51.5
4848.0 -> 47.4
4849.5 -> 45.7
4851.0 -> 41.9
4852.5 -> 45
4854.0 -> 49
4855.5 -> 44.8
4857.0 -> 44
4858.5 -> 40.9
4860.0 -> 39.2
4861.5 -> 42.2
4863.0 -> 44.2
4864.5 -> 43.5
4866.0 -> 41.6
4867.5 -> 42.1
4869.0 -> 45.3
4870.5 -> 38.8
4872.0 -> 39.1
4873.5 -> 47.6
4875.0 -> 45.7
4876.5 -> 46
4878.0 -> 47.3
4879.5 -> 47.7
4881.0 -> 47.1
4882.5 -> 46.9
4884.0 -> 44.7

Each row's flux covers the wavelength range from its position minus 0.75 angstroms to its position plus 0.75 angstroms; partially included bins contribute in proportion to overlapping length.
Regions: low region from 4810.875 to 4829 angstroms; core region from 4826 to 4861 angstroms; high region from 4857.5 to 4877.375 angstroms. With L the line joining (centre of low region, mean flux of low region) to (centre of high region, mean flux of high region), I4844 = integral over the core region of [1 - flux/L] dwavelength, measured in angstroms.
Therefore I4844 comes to -0.8 angstroms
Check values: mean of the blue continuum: 47.7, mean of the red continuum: 42.8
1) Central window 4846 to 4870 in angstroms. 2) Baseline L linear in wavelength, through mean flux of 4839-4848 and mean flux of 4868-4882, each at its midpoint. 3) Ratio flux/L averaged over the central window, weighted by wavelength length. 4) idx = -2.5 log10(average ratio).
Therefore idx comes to 0.07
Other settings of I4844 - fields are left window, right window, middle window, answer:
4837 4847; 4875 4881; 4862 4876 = 1.2 angstroms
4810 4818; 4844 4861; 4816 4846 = -0.7 angstroms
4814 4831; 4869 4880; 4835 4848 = -0.6 angstroms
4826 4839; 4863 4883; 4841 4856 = -0.5 angstroms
